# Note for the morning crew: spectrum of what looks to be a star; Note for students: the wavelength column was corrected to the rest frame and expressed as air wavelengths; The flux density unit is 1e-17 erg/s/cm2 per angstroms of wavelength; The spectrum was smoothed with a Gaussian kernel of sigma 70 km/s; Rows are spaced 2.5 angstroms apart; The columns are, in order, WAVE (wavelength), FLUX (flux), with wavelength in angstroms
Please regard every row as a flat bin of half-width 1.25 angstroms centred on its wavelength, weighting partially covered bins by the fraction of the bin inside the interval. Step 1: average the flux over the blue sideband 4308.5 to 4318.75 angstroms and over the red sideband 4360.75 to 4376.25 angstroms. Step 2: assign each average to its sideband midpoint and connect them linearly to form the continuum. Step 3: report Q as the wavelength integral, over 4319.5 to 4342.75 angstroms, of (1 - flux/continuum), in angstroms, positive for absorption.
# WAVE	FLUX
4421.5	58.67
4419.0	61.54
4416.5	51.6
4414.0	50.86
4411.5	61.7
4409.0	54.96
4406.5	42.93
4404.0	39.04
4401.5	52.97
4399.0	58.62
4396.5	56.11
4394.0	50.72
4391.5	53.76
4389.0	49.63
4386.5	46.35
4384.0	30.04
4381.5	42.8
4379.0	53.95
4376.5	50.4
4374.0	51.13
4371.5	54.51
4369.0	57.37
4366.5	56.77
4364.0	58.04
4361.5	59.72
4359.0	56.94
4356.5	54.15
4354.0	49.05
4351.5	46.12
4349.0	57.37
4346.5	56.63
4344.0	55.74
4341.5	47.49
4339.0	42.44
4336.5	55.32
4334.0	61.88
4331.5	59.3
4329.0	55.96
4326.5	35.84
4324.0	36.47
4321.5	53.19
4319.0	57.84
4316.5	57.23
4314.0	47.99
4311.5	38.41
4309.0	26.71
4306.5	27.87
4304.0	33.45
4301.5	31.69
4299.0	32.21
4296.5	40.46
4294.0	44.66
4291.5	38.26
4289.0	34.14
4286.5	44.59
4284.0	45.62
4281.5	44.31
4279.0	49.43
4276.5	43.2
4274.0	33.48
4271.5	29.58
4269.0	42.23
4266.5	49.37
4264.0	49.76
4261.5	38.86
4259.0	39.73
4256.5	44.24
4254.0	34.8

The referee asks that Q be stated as -0.7 angstroms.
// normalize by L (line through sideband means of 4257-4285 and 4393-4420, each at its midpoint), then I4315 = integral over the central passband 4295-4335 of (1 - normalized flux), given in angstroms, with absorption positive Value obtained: 2.14 angstroms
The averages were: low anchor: 42.3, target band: 43.4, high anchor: 52.8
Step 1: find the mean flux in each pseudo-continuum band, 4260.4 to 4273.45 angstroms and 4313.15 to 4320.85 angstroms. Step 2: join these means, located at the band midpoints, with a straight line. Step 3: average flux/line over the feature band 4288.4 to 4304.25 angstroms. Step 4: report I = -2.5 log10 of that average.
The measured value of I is 0.32 mag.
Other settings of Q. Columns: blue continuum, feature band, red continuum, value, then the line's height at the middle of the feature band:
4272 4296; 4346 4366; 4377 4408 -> -3.83 angstroms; 45.9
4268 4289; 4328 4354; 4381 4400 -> -4.78 angstroms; 45.3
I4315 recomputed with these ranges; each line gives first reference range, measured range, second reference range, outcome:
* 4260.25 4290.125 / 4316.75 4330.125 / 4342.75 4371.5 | 0.34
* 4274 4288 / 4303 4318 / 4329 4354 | 3.02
